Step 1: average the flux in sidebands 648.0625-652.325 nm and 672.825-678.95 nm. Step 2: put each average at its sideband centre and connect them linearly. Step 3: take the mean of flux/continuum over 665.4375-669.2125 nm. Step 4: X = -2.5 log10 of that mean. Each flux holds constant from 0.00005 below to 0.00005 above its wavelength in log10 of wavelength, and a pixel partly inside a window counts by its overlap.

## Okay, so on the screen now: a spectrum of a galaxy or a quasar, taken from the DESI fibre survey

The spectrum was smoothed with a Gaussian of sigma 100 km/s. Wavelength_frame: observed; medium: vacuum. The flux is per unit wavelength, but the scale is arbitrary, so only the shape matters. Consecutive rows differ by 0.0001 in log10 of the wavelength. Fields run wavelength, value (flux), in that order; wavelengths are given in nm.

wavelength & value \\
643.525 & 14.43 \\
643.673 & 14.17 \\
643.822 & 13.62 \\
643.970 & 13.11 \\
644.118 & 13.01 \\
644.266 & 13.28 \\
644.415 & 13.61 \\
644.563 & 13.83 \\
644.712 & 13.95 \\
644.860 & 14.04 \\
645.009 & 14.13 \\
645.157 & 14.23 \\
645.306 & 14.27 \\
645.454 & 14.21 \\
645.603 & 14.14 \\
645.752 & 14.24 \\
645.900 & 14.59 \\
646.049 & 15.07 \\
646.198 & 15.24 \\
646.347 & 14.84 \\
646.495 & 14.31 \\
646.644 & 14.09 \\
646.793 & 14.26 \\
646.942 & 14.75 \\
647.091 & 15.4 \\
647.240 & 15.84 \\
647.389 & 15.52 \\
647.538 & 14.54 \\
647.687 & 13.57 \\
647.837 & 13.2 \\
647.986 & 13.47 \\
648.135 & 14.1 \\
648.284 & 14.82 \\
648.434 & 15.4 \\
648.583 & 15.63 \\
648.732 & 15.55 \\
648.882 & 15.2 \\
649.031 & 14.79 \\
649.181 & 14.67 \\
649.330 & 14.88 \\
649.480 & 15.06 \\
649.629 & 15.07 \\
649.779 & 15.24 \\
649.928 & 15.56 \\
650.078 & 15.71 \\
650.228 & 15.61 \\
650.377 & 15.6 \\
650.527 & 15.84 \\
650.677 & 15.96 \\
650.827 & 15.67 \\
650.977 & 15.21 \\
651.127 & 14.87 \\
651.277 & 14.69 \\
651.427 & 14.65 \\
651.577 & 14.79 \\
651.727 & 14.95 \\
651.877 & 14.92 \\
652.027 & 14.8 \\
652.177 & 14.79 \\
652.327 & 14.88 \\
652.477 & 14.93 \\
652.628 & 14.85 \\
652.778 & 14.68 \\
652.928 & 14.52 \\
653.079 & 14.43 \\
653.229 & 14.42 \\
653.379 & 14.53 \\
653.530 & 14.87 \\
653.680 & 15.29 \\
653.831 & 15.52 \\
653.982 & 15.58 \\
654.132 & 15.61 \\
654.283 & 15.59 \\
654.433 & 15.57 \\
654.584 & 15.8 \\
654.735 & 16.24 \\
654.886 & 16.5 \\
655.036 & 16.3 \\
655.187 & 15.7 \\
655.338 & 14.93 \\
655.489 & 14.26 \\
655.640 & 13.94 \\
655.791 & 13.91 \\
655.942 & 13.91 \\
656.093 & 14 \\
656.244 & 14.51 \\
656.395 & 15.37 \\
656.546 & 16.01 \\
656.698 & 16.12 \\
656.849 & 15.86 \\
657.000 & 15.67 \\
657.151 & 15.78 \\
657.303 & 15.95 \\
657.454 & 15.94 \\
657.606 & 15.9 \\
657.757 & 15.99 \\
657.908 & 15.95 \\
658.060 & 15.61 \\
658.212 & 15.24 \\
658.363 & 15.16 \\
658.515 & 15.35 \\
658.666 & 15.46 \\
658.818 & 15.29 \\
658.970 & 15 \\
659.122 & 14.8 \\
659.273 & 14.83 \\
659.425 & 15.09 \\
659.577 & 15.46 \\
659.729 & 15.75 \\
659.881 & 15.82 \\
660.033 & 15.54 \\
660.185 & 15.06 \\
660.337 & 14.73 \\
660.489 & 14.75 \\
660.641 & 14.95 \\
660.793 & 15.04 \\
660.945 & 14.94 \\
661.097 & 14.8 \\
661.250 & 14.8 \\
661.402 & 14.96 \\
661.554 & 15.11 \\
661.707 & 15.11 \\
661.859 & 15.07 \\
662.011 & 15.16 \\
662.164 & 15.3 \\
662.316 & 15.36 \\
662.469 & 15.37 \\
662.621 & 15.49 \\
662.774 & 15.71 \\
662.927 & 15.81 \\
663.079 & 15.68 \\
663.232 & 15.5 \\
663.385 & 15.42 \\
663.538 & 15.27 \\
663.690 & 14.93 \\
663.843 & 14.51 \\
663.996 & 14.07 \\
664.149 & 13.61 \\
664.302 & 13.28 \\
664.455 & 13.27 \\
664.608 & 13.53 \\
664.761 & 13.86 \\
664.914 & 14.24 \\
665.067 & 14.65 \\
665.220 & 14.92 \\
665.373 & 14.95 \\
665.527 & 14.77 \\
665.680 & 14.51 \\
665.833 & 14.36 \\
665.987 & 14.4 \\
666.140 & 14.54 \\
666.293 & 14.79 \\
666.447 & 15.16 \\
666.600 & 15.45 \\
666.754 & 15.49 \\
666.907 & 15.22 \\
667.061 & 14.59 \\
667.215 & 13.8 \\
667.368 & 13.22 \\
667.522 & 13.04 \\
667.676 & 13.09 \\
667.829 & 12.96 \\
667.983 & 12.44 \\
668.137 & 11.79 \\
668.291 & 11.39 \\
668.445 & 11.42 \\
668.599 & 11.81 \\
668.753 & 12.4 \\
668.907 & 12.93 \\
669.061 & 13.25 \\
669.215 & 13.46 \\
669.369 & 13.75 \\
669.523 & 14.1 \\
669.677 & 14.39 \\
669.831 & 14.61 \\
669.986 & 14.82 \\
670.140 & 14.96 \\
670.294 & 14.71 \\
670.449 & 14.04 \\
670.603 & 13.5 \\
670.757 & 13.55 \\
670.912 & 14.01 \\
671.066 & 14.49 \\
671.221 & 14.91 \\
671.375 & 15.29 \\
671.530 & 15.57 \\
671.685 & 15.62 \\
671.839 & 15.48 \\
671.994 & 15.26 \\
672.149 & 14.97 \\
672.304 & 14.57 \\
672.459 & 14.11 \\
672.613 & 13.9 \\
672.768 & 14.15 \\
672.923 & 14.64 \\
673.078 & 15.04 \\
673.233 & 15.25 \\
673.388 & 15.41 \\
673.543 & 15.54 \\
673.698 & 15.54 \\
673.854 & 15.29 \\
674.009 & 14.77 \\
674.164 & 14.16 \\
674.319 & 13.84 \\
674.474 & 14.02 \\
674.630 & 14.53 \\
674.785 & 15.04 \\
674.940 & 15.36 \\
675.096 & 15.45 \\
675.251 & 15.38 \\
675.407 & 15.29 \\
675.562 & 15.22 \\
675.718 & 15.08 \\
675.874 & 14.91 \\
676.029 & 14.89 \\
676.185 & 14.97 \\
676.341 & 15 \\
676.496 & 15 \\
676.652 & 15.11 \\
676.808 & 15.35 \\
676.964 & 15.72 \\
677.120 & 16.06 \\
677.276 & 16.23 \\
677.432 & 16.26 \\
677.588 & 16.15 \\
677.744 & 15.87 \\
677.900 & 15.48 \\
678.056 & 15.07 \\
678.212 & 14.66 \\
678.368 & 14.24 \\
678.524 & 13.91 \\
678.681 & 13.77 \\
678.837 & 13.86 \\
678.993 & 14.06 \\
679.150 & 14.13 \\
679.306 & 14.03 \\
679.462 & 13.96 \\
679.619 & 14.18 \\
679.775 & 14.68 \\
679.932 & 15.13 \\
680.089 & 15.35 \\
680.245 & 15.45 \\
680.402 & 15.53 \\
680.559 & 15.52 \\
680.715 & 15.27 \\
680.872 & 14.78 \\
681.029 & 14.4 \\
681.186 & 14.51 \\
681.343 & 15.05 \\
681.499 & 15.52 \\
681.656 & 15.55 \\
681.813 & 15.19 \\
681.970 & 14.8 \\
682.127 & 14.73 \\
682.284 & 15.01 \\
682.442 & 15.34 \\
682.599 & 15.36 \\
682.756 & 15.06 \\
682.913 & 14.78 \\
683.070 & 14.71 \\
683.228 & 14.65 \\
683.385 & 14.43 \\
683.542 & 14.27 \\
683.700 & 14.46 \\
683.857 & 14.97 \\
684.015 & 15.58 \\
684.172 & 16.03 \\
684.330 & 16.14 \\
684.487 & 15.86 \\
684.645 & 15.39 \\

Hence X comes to 0.11 mag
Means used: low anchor 15.1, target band 13.6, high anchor 15.1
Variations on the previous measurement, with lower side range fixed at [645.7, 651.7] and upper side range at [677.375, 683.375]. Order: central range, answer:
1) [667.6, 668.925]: 0.22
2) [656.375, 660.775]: -0.04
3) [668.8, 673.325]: 0.03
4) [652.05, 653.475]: 0.02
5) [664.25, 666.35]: 0.05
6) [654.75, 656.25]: 0.00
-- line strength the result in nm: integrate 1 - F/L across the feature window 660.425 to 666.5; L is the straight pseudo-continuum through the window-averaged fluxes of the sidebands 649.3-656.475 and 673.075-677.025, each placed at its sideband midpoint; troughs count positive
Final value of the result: 0.11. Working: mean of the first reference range 15.1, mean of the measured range 14.8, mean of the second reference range 15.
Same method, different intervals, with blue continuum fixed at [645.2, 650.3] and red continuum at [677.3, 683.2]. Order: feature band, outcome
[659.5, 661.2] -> -0.04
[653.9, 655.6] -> -0.09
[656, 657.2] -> -0.05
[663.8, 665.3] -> 0.09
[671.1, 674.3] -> -0.01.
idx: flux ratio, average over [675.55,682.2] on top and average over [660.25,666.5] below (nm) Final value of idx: 1.0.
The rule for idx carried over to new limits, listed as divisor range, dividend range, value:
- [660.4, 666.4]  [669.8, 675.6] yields 1.00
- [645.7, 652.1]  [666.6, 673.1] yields 0.94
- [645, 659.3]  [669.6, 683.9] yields 0.99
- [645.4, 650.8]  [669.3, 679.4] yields 1.00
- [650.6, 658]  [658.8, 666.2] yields 0.98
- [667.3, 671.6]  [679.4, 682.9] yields 1.11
